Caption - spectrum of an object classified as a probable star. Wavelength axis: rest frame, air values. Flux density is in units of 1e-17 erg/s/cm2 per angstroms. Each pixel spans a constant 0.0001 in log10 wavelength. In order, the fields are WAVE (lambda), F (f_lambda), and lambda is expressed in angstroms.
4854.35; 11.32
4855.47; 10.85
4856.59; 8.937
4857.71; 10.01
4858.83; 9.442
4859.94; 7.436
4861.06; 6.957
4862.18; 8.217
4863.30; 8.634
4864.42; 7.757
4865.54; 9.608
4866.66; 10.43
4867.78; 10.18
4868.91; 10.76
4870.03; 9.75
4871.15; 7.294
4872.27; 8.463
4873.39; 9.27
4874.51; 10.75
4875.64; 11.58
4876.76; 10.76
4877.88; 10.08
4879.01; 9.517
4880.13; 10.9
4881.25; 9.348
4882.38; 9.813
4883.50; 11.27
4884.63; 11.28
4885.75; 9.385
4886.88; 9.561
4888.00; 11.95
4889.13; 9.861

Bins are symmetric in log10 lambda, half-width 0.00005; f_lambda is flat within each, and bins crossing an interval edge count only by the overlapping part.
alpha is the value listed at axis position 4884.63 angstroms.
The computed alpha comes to 11.28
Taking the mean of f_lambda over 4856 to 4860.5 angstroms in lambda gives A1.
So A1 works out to 8.98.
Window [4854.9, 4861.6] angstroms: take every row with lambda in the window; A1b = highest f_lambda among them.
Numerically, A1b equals 10.85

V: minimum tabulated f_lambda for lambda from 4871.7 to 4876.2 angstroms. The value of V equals 8.463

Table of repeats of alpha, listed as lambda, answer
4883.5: 11.27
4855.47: 10.85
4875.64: 11.58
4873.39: 9.27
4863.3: 8.634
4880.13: 10.9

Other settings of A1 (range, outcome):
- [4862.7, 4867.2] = 9.09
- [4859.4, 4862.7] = 7.53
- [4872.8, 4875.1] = 9.99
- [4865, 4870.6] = 10.1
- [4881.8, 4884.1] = 10.5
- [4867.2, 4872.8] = 9.29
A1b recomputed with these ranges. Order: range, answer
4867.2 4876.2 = 11.58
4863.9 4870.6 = 10.76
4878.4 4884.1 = 11.27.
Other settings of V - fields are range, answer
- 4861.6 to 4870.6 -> 7.757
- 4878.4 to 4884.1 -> 9.348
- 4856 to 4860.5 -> 7.436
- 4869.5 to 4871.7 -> 7.294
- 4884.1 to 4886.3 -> 9.385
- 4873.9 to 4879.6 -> 9.517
